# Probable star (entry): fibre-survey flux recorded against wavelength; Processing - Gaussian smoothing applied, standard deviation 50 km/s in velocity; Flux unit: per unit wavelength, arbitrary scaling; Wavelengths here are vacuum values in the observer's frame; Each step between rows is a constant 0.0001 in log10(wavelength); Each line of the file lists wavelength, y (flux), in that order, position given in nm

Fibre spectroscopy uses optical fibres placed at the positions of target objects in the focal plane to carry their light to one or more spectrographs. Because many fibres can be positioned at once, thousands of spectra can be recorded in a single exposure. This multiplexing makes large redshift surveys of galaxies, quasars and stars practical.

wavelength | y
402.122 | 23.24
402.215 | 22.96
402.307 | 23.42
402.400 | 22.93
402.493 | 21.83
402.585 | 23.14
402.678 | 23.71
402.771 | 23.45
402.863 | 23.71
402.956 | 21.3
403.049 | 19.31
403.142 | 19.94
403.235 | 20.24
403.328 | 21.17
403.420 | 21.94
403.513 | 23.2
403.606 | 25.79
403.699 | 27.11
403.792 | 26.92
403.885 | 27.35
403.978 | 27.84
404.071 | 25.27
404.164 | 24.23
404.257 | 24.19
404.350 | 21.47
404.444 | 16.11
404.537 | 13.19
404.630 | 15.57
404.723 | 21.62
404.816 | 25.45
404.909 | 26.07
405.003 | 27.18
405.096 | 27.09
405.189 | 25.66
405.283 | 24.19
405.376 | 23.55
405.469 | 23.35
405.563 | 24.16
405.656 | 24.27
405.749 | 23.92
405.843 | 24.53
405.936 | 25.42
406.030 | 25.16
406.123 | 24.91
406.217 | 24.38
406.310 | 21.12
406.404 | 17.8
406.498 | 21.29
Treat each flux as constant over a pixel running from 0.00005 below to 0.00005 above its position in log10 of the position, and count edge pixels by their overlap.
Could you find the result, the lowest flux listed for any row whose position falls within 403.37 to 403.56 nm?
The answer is 21.94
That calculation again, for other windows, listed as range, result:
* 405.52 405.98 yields 23.92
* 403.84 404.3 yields 24.19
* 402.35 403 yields 21.3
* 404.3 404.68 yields 13.19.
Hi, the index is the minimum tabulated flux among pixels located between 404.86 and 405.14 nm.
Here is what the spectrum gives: 26.07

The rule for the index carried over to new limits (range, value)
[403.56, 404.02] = 25.79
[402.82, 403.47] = 19.31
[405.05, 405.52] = 23.35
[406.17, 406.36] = 21.12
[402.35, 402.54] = 21.83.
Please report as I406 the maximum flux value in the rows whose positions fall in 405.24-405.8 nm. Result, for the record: 24.27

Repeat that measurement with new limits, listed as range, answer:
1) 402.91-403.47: 21.94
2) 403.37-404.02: 27.84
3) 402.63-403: 23.71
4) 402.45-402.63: 23.14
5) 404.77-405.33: 27.18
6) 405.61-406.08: 25.42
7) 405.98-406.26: 25.16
